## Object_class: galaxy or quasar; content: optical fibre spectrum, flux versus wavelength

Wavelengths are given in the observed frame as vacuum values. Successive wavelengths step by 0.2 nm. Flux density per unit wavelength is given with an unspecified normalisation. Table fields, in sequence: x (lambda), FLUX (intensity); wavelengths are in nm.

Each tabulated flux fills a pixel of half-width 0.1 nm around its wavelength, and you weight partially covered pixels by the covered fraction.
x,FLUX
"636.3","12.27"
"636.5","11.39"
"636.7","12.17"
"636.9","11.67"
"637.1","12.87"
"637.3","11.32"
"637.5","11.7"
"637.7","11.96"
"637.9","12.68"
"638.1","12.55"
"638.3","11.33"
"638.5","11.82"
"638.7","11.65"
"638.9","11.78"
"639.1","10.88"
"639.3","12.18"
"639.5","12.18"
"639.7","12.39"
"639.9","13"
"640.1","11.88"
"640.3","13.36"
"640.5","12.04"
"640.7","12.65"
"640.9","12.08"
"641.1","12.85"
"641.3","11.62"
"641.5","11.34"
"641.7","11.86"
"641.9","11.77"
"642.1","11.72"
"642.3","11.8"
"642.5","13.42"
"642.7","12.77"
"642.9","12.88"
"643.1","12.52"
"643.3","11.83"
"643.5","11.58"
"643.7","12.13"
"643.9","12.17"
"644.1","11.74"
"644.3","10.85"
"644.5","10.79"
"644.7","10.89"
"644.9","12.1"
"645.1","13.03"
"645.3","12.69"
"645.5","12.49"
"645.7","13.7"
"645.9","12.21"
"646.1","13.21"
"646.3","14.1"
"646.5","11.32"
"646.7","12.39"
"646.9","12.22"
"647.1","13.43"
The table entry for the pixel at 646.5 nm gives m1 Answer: 11.32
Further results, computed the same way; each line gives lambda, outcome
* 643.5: 11.58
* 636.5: 11.39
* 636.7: 12.17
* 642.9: 12.88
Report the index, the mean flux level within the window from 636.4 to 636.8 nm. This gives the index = 11.8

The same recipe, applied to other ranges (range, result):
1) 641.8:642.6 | 12.2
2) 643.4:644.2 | 11.9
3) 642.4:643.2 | 12.9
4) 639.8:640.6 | 12.6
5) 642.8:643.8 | 12.2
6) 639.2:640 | 12.4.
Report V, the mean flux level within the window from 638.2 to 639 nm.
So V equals 11.6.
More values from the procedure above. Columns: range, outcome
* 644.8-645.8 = 12.8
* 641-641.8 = 11.9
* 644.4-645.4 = 11.9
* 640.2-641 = 12.5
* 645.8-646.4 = 13.2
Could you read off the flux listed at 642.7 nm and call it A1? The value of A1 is 12.77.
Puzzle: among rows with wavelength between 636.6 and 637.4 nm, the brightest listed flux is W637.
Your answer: 12.87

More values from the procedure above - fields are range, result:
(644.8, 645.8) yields 13.7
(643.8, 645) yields 12.17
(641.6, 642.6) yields 13.42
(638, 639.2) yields 12.55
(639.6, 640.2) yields 13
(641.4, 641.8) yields 11.86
